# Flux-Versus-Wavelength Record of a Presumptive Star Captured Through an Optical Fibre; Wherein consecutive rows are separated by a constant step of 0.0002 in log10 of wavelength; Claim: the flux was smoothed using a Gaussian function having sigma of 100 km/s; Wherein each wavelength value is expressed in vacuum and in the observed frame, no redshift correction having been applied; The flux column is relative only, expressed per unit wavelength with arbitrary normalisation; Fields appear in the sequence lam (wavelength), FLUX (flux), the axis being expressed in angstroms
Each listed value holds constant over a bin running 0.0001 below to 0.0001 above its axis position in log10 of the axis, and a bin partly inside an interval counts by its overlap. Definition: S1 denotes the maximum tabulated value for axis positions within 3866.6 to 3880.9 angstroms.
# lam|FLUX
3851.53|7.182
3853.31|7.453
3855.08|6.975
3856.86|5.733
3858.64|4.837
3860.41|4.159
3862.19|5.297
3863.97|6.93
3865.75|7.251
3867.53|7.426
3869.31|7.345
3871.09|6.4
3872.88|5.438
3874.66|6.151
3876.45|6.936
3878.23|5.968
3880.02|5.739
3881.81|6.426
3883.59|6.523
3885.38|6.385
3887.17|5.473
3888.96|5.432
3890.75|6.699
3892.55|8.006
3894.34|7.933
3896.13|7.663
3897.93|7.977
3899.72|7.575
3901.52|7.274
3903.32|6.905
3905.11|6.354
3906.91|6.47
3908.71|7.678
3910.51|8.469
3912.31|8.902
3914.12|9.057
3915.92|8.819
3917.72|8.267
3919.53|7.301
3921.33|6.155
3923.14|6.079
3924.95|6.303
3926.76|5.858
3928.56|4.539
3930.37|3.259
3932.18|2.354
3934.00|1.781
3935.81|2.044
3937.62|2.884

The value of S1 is 7.426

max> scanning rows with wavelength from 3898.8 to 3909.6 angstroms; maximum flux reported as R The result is 7.678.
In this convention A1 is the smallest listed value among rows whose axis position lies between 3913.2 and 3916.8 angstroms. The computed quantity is 8.819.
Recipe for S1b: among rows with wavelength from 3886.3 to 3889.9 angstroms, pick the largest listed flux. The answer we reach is 5.473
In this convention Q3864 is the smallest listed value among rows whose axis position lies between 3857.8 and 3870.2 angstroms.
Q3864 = 4.159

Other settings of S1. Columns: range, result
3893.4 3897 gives 7.933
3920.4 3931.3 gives 6.303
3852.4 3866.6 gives 7.453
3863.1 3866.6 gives 7.251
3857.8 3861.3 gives 4.837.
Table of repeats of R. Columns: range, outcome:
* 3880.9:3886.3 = 6.523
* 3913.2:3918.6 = 9.057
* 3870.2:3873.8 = 6.4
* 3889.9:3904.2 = 8.006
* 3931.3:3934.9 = 2.354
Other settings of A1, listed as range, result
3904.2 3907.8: 6.354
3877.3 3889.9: 5.432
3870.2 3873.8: 5.438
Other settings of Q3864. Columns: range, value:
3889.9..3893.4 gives 6.699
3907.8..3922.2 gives 6.155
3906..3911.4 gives 6.47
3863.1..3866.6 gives 6.93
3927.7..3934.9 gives 1.781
